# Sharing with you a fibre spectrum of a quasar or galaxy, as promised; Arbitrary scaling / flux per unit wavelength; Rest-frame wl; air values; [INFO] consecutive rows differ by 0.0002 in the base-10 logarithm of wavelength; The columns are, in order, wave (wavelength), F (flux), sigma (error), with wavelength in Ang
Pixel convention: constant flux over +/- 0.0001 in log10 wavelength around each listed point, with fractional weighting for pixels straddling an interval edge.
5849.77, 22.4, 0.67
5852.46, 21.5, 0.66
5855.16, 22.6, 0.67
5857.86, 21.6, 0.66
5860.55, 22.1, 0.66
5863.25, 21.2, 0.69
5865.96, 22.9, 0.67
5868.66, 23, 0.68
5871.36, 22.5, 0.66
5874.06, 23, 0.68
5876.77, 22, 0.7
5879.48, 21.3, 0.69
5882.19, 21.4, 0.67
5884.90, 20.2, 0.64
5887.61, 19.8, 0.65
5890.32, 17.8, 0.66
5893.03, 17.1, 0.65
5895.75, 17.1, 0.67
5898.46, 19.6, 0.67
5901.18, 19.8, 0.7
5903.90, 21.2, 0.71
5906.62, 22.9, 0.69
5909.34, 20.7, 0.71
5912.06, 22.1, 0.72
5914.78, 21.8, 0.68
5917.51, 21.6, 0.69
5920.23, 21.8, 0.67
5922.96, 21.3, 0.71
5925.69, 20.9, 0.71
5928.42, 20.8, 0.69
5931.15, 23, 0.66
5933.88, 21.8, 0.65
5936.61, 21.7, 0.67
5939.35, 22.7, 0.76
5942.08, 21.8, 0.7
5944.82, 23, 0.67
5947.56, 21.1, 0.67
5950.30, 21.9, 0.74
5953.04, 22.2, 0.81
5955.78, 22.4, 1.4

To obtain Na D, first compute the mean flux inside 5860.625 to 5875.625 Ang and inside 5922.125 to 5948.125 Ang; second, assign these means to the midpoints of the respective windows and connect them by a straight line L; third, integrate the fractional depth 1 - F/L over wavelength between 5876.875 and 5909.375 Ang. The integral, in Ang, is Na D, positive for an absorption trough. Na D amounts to 3.3 Ang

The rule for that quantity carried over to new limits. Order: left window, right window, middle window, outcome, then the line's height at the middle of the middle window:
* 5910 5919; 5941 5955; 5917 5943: 0.2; 21.9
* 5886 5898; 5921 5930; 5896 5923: -2.0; 19.7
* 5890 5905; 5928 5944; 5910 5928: -0.8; 20.6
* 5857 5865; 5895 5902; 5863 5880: -1.2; 20.9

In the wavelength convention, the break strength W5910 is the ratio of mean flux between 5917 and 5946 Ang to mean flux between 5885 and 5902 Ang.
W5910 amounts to 1.17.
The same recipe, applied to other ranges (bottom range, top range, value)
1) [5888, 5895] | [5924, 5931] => 1.20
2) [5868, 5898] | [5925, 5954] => 1.08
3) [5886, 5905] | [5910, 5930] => 1.14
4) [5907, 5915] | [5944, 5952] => 1.01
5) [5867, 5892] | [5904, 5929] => 1.02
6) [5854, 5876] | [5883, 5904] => 0.85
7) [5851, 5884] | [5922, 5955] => 0.99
